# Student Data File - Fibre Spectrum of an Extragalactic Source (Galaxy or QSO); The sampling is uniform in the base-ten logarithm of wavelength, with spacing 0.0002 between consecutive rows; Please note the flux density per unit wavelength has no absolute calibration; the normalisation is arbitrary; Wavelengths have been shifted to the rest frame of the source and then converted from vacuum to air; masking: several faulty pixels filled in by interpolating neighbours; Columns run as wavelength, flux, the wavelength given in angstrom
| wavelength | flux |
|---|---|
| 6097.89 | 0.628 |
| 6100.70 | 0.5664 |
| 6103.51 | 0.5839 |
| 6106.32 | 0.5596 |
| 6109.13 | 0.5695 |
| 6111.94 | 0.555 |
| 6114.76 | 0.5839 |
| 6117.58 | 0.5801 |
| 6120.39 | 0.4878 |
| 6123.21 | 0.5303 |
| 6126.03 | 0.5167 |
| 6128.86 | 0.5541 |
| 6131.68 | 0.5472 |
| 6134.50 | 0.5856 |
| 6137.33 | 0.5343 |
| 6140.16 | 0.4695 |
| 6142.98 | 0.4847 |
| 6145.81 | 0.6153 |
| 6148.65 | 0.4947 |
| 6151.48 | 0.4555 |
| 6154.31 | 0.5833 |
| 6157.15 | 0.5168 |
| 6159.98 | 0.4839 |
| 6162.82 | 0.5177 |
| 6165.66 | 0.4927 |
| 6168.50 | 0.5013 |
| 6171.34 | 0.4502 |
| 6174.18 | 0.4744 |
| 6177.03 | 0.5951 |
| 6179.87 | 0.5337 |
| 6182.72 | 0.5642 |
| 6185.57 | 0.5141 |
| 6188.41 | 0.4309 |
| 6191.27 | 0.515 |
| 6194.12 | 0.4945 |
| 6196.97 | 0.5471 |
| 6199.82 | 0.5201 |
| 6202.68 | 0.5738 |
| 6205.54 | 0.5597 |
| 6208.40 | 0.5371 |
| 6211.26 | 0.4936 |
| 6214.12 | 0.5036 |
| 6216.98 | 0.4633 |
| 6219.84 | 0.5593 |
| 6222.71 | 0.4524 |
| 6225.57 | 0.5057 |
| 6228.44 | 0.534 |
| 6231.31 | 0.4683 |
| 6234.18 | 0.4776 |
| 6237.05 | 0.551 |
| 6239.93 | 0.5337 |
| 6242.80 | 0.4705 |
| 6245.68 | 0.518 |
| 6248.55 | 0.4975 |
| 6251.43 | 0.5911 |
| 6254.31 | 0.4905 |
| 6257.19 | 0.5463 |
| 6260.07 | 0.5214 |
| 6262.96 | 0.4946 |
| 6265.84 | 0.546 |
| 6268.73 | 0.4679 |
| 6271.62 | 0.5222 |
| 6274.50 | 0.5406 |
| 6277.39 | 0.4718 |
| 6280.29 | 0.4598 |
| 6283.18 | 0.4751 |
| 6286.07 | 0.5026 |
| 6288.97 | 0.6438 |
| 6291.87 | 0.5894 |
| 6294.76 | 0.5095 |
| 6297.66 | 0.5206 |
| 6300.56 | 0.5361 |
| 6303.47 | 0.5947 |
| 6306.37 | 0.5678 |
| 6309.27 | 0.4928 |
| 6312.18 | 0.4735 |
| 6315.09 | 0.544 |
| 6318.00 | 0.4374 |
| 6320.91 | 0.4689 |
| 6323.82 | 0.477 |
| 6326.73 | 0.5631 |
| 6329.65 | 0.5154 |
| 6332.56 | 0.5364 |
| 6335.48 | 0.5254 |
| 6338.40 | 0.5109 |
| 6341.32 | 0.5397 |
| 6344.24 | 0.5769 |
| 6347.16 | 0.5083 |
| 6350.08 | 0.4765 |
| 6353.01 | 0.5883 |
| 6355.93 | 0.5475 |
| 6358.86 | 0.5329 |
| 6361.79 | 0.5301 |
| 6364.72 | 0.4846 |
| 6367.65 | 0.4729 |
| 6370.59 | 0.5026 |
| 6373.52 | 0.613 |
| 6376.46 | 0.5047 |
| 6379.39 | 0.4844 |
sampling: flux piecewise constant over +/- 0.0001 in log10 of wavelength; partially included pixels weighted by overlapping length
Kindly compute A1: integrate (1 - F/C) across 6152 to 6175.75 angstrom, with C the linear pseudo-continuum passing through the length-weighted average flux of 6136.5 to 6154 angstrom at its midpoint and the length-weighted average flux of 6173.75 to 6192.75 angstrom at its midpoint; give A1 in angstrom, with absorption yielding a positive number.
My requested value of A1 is 0.7 angstrom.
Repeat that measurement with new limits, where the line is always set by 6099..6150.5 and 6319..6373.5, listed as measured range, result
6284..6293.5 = -0.8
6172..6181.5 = 0.2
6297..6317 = -0.2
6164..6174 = 1.1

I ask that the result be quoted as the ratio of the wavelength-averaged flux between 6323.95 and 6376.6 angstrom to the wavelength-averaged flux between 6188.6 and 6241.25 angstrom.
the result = 1.03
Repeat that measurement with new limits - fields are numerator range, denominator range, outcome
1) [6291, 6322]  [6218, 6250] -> 1.03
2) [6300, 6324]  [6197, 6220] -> 0.97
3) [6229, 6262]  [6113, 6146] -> 0.96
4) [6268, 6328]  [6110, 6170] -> 0.98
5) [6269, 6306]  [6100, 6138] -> 0.96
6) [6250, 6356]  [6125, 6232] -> 1.01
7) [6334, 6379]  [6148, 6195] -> 1.04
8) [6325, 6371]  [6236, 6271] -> 1.01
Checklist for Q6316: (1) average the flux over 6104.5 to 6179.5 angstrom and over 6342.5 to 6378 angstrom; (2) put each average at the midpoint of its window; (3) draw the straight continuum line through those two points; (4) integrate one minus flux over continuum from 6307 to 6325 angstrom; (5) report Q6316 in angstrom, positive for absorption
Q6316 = 1.44 angstrom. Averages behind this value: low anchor 0.529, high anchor 0.528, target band 0.486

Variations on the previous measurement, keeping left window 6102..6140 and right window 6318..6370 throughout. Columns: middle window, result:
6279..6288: 0.66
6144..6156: 0.24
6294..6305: -0.37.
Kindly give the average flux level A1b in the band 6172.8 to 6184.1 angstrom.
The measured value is 0.542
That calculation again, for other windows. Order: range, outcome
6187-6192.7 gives 0.472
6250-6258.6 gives 0.543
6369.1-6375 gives 0.557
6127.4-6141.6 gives 0.538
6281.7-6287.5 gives 0.489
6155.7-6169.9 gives 0.503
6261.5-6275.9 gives 0.514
